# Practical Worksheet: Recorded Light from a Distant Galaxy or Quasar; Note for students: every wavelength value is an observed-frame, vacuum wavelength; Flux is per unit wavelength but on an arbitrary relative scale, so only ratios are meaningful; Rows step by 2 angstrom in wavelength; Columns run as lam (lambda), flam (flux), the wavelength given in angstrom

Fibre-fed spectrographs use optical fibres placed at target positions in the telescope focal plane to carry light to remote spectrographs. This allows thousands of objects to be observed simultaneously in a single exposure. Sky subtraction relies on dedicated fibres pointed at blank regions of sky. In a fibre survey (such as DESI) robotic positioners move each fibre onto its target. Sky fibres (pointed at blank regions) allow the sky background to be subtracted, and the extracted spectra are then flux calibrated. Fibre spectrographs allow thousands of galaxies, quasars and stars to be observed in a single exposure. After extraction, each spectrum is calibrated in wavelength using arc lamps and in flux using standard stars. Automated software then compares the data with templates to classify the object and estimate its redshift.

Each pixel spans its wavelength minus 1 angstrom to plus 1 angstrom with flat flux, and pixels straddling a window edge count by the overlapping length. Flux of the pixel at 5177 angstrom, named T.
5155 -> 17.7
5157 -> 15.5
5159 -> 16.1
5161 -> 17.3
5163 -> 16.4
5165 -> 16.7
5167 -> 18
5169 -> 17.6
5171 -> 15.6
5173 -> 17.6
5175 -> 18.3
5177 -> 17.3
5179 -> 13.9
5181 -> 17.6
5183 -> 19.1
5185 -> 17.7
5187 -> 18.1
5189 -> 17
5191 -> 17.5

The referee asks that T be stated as 17.3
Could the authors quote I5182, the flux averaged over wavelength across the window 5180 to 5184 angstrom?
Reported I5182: 18.4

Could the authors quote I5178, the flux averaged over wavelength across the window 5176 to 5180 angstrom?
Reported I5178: 15.6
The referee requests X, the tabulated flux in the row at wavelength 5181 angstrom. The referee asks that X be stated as 17.6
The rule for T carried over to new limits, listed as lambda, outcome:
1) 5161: 17.3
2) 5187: 18.1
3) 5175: 18.3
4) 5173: 17.6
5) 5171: 15.6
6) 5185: 17.7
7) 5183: 19.1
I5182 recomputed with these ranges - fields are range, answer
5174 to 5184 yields 17.2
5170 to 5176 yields 17.2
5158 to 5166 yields 16.6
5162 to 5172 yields 16.9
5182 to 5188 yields 18.3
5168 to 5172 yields 16.6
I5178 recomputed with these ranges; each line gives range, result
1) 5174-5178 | 17.8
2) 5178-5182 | 15.8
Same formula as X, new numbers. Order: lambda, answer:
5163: 16.4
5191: 17.5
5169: 17.6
